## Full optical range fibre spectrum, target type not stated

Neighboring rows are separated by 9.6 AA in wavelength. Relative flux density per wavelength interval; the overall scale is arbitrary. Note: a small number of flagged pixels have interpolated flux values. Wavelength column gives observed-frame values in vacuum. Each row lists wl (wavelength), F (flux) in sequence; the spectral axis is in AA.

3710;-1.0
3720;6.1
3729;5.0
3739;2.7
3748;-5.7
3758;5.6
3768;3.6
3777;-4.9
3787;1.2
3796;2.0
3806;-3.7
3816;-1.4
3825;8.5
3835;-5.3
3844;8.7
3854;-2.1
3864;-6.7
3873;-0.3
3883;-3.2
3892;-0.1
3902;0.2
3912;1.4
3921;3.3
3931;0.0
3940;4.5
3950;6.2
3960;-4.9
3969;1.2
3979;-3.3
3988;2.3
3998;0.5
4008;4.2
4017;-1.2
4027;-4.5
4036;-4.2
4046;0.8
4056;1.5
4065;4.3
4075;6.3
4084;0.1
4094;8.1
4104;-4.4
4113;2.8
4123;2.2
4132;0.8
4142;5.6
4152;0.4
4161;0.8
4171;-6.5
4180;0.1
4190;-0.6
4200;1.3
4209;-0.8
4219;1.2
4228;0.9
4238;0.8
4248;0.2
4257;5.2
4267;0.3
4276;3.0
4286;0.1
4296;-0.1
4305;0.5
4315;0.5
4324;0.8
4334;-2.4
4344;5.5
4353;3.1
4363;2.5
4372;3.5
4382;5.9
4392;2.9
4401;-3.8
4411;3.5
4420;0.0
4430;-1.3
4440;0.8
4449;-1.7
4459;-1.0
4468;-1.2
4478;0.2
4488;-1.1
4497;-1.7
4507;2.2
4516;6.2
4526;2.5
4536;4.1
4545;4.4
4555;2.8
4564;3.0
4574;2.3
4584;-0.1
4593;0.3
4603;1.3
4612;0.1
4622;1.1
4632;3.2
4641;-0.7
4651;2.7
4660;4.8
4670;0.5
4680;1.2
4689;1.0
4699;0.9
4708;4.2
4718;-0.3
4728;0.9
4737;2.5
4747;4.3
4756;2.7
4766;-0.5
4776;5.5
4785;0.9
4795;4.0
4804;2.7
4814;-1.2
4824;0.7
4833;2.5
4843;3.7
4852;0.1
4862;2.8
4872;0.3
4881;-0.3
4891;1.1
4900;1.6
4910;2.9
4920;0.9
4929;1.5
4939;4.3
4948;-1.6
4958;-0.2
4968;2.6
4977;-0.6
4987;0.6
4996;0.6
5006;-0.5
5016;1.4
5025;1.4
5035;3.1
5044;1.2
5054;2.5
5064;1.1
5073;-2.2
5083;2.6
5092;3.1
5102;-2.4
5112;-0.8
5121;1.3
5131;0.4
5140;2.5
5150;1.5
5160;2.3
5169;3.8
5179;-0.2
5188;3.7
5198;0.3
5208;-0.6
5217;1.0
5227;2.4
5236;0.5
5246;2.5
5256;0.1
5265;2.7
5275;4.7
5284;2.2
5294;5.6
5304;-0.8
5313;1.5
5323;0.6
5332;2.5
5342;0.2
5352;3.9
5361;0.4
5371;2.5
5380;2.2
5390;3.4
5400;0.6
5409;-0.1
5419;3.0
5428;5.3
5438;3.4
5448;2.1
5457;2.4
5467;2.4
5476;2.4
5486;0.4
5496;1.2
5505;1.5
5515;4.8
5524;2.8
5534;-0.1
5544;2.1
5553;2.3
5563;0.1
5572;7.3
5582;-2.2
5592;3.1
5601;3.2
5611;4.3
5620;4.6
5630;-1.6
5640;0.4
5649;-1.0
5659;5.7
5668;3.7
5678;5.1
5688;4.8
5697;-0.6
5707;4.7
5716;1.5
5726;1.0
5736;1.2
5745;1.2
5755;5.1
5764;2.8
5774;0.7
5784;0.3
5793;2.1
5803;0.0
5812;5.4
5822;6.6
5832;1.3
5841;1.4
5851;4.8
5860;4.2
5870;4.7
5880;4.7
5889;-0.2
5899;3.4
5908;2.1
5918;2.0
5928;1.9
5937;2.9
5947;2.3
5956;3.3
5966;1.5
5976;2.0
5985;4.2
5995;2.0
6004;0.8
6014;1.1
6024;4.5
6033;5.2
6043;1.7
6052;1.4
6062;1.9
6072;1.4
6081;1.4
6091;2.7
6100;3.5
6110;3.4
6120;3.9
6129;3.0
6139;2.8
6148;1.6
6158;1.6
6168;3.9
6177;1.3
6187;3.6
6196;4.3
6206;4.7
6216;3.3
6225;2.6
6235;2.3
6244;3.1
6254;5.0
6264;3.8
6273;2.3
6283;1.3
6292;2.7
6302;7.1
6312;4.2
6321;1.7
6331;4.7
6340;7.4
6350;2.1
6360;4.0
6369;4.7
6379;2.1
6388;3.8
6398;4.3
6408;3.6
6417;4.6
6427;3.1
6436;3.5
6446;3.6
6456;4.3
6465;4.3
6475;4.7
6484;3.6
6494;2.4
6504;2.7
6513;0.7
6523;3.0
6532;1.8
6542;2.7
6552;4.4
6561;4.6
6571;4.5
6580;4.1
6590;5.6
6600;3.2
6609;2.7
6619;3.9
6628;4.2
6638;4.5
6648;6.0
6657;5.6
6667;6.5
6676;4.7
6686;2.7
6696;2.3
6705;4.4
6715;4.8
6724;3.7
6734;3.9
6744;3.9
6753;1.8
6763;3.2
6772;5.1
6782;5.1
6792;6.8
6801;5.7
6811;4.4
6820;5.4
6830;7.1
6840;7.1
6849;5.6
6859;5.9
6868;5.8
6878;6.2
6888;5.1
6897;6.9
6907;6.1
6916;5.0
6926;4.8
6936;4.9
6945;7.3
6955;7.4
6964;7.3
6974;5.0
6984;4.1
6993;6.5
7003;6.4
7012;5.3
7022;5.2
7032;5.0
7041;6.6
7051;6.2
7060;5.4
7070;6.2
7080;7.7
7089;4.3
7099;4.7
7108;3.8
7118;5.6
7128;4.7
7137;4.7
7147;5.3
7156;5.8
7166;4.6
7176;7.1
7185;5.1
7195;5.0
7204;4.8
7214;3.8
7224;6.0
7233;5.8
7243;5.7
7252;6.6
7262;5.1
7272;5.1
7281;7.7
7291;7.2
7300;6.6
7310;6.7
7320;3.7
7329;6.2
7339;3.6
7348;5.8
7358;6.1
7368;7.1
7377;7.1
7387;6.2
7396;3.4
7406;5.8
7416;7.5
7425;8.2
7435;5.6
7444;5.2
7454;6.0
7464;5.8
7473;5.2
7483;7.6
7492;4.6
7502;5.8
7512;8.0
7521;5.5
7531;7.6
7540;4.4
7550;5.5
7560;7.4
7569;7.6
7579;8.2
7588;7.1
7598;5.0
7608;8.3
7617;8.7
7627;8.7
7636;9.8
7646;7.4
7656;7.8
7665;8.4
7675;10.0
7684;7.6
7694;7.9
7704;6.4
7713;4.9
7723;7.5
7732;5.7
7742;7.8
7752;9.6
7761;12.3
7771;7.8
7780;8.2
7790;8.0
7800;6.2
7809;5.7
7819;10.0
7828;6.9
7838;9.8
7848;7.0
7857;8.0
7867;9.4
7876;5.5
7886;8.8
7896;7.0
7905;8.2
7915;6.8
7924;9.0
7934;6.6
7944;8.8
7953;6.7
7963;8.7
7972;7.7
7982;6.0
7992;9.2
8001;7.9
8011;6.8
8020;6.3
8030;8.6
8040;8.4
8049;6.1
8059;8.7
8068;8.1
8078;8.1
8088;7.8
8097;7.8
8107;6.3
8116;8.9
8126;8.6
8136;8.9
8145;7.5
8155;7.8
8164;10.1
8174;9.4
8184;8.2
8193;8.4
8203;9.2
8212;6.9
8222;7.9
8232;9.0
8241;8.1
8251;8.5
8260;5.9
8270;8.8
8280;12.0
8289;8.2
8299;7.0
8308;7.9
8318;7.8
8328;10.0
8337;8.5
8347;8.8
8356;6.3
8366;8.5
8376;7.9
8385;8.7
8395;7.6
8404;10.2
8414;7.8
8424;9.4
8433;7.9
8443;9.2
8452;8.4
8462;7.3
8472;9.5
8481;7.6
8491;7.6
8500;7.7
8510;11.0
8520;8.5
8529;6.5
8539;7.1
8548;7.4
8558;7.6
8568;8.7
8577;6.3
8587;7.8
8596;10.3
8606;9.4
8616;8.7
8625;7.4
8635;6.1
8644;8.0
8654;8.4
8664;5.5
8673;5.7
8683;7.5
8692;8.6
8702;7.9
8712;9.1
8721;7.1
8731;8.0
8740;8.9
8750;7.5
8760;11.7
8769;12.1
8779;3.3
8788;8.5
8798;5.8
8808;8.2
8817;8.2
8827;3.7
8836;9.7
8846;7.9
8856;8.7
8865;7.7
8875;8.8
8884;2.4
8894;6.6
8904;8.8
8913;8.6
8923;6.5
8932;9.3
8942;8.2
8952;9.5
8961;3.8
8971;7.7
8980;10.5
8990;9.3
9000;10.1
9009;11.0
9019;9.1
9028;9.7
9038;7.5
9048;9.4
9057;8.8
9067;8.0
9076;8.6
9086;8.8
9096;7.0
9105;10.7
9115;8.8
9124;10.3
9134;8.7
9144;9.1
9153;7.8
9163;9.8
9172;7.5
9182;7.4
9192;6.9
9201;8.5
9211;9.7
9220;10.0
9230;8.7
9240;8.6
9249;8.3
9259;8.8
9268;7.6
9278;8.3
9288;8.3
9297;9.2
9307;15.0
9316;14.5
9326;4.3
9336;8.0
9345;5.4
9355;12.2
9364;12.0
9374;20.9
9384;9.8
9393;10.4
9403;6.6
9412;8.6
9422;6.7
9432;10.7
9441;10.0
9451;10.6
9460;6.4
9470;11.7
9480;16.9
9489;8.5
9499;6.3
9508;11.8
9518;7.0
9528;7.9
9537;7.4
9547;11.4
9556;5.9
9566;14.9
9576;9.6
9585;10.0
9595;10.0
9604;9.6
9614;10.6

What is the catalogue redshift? 0.701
